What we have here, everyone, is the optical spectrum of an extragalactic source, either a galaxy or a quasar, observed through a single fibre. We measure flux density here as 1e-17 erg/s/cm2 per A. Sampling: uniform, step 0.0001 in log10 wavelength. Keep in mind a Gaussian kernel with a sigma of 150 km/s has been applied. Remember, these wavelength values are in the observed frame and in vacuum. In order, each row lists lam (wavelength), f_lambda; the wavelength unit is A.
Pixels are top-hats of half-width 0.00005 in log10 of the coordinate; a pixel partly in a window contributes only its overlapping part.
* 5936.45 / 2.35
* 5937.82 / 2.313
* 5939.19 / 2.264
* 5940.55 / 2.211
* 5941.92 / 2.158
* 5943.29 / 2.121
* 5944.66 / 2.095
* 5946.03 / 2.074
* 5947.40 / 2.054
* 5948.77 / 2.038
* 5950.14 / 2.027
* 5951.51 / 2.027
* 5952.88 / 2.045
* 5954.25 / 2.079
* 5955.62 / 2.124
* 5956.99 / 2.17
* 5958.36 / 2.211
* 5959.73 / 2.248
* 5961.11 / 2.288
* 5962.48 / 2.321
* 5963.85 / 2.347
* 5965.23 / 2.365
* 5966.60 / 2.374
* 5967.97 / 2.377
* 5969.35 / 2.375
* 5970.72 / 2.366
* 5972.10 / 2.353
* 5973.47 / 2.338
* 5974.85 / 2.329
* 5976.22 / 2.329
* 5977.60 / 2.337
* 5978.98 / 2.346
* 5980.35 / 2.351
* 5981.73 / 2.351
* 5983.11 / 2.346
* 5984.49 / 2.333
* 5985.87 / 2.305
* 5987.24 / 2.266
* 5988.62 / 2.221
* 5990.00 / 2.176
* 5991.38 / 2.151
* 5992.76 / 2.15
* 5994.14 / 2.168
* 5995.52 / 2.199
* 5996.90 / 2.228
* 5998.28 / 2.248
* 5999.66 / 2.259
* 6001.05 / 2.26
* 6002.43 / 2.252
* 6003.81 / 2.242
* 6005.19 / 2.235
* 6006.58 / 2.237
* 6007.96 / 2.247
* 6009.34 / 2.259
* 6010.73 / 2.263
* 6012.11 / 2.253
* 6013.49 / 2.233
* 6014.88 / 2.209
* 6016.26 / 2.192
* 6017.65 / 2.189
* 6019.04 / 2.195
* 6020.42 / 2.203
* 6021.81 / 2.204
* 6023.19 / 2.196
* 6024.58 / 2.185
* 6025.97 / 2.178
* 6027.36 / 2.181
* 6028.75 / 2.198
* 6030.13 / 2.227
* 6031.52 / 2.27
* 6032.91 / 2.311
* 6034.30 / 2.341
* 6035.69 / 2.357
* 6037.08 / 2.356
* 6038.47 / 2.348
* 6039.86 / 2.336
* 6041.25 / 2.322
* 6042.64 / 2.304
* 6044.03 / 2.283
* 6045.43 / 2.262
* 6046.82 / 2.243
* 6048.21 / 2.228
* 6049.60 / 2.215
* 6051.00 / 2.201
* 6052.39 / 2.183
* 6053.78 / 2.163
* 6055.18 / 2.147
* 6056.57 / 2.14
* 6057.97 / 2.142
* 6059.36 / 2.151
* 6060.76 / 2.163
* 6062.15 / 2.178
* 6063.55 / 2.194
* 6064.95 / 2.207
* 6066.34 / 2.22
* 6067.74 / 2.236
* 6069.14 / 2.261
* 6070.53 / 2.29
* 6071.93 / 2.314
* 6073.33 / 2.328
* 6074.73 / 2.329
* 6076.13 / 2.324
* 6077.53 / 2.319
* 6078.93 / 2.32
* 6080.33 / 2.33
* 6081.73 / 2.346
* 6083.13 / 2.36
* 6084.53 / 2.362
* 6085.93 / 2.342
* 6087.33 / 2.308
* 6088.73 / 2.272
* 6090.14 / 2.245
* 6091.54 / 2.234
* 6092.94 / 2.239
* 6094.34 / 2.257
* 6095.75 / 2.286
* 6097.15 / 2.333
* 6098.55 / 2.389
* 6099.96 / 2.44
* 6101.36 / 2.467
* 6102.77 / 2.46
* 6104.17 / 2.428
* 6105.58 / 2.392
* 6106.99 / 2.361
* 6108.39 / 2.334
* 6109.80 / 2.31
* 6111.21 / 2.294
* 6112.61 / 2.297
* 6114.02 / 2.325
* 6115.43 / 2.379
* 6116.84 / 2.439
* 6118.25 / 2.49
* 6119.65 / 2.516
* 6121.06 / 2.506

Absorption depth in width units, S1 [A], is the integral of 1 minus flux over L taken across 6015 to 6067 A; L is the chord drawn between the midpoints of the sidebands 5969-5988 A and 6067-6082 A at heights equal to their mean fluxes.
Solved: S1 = 2.0 A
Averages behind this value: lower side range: 2.34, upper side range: 2.31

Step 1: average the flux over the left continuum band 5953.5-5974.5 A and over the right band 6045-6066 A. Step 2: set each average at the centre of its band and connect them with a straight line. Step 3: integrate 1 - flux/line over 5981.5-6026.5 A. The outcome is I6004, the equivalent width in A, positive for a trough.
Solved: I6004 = 0.3 A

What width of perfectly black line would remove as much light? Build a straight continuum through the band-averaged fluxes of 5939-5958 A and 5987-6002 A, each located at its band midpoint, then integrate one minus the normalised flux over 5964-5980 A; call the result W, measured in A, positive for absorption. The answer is -1.4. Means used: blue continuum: 2.1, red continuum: 2.21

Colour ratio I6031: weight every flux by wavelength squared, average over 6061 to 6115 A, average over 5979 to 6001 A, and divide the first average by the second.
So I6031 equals 1.06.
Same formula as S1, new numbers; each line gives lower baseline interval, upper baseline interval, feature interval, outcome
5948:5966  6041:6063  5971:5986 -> -1.08 A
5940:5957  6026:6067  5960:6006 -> -3.21 A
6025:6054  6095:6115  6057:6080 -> 0.60 A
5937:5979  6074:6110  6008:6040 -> 0.51 A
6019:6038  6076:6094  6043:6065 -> 0.76 A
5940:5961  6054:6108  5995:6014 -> -0.49 A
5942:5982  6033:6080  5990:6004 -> 0.18 A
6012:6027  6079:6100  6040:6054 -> -0.02 A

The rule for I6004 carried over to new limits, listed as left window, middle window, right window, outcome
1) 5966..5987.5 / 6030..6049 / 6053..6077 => -0.4 A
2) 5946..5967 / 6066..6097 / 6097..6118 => 0.6 A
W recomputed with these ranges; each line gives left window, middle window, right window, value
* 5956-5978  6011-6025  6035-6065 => 0.4 A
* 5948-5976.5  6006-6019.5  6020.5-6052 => 0.2 A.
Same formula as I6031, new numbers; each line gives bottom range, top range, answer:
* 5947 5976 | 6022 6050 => 1.04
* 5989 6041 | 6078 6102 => 1.07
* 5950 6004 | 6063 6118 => 1.07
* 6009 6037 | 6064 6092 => 1.05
